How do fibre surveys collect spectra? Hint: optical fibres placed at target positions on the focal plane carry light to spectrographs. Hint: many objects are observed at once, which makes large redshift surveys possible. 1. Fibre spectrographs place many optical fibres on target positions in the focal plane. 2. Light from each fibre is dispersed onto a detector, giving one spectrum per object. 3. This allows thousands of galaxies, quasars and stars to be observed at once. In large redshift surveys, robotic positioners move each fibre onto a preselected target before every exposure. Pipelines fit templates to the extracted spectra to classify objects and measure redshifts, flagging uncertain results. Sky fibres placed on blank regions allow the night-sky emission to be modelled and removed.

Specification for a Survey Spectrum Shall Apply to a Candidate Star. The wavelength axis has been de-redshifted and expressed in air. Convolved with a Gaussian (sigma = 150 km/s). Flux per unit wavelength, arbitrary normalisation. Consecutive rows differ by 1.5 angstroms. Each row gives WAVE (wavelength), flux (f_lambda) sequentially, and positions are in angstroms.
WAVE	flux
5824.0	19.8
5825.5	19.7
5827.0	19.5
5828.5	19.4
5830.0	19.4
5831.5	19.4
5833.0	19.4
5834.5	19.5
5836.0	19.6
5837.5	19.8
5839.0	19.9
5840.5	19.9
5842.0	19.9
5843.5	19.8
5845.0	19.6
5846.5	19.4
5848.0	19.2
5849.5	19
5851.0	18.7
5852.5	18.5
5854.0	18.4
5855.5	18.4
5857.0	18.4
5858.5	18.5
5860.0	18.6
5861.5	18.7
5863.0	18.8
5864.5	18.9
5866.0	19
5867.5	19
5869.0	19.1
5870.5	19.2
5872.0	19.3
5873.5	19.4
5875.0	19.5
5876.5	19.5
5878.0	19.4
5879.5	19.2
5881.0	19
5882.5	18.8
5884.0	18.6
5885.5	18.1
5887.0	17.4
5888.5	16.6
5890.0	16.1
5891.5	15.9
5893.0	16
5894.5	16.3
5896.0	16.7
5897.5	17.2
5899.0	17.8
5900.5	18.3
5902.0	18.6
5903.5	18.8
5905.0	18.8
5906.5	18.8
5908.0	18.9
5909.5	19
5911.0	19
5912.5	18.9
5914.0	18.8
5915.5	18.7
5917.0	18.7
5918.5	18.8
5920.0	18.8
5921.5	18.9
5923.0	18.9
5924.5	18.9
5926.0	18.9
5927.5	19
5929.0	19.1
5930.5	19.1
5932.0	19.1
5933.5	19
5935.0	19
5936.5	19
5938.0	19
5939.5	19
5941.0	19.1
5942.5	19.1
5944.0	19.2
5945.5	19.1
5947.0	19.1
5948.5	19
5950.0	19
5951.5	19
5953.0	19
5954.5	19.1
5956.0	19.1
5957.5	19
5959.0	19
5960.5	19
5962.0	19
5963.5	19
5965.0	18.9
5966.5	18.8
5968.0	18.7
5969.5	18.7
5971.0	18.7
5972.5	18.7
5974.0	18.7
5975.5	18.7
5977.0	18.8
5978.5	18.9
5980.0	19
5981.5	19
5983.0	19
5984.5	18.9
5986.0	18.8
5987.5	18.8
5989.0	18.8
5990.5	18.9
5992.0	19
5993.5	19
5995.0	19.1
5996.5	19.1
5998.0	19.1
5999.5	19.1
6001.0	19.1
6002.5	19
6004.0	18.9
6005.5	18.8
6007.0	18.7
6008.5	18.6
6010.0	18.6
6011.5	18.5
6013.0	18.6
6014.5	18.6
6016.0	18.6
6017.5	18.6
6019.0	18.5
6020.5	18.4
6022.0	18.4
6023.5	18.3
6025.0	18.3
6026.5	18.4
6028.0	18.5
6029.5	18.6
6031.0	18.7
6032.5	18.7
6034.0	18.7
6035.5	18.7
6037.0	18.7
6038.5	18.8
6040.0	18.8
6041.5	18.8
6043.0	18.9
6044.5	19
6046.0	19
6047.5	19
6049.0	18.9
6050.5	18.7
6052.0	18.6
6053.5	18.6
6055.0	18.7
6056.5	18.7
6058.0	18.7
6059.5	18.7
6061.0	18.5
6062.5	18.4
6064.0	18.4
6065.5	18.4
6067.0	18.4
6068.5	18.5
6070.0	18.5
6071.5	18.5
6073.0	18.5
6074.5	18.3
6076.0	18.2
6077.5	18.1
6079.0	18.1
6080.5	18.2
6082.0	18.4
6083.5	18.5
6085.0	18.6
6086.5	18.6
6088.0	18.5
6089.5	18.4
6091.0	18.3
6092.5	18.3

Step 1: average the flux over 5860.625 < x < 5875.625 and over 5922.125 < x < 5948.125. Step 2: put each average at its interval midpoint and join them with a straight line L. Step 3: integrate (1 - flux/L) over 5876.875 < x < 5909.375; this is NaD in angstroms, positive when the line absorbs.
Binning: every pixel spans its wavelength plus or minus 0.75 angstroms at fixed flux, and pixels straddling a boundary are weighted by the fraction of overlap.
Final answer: 2.0 angstroms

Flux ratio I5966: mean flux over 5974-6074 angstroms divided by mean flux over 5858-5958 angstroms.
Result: 1.00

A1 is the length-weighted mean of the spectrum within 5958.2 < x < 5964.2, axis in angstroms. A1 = 19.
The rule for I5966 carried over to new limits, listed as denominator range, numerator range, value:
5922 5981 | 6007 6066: 0.98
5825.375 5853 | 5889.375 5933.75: 0.94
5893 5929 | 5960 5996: 1.02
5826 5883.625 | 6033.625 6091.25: 0.97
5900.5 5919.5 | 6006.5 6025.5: 0.99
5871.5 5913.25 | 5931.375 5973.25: 1.04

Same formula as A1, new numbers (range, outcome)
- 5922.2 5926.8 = 18.9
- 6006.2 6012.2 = 18.6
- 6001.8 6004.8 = 18.9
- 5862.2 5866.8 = 18.9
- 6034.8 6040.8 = 18.8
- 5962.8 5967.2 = 18.9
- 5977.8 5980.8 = 19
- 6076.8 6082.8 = 18.2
